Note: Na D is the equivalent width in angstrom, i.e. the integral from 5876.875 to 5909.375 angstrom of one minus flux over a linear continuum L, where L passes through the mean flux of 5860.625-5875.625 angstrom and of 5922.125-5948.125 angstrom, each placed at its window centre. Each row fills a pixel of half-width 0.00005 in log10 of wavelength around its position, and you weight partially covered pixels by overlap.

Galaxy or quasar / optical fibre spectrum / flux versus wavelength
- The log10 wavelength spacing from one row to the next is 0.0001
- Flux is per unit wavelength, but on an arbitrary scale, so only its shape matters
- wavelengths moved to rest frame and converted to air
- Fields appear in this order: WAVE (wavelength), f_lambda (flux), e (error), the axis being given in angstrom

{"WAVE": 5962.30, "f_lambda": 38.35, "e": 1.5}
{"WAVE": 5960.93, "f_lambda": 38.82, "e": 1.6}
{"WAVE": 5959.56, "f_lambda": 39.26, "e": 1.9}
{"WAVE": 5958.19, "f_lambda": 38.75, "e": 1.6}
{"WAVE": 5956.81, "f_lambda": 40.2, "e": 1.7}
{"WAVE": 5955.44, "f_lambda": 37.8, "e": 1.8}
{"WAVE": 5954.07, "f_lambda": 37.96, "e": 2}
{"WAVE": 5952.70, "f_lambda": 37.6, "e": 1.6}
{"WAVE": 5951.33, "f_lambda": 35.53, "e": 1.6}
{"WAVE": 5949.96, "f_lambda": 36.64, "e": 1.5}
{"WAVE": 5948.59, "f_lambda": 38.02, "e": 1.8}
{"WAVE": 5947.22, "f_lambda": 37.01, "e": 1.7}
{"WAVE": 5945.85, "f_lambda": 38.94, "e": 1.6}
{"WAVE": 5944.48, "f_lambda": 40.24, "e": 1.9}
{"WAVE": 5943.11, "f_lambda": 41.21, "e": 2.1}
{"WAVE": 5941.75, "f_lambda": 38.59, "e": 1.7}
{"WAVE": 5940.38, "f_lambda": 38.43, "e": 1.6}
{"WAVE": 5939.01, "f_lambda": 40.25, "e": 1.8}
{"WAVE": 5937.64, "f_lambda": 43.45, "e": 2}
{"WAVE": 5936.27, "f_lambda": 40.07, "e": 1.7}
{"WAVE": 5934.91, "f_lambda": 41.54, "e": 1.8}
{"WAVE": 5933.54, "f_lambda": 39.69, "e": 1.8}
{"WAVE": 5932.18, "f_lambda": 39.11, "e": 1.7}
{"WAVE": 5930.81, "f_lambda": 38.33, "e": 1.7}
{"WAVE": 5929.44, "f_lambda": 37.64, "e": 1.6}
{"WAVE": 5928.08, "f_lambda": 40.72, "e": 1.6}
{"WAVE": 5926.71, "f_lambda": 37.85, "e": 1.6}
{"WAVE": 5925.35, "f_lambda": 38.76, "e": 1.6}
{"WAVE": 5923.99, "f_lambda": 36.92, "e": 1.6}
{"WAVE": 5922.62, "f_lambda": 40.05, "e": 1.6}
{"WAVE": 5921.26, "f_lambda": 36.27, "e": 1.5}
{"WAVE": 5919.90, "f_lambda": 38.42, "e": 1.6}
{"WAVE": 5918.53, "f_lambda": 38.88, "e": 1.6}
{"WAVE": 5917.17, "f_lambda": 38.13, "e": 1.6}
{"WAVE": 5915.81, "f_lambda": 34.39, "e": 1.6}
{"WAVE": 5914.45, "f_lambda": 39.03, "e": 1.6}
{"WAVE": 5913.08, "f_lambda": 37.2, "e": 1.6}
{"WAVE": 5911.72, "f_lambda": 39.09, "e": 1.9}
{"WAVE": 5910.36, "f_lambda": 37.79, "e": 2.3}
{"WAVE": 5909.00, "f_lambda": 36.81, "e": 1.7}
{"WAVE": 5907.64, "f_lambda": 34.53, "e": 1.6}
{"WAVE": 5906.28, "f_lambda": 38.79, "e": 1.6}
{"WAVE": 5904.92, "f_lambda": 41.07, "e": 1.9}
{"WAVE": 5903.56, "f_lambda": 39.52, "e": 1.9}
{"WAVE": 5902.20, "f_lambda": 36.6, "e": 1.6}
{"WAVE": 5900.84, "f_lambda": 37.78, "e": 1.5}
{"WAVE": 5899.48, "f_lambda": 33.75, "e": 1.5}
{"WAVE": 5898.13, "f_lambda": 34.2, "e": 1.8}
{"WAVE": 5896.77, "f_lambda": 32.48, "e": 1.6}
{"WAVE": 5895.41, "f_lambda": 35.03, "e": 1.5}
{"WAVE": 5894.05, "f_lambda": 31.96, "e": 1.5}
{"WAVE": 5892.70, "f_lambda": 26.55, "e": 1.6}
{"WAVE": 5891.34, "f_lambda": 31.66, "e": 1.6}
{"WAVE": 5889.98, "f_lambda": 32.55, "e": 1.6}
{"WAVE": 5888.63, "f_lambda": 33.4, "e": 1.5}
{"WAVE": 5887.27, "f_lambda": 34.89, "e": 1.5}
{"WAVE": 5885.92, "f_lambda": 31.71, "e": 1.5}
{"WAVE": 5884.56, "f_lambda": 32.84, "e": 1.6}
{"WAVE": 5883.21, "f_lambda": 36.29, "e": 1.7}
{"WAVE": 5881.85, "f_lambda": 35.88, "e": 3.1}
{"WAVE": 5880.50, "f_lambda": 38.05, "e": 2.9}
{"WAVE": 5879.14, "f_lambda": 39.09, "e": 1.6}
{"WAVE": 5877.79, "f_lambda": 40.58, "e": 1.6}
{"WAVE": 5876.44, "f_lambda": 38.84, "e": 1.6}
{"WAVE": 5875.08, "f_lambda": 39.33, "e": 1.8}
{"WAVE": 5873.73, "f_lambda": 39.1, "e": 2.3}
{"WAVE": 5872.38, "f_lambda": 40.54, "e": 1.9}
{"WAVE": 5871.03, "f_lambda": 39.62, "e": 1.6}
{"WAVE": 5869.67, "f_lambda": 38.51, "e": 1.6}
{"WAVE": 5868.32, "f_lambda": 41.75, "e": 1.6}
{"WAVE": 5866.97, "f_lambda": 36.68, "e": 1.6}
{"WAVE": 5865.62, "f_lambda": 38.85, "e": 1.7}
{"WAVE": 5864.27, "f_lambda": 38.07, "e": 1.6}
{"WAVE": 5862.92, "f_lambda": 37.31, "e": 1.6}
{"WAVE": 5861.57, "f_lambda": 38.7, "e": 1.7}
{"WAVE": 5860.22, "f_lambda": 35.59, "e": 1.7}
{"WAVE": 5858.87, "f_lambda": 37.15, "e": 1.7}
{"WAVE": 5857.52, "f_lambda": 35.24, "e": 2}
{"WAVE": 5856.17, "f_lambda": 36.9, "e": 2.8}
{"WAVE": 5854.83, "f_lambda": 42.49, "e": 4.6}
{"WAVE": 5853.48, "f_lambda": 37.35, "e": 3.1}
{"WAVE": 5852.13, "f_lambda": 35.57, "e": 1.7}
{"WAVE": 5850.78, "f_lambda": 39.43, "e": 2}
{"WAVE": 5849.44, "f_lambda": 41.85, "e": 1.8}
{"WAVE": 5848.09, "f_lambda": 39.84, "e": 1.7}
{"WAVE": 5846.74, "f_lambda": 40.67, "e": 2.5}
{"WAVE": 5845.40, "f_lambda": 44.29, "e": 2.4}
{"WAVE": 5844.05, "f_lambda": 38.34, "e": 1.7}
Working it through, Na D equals 3.2 angstrom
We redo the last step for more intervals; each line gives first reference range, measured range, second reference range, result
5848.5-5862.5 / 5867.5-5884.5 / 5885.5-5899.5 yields -1.8 angstrom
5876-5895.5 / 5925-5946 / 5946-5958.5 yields -1.6 angstrom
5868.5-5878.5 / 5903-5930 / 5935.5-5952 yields 0.8 angstrom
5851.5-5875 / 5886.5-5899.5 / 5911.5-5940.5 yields 2.0 angstrom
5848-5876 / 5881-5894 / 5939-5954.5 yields 1.9 angstrom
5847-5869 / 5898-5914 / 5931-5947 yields 0.8 angstrom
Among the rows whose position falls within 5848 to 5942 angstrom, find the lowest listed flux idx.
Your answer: 26.55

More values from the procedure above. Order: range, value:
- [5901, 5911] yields 34.53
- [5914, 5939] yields 34.39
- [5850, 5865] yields 35.24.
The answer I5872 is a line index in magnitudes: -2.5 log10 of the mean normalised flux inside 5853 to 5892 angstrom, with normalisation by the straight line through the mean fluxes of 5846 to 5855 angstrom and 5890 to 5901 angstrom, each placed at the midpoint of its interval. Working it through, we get -0.03 mag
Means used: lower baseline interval 39.5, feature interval 37.2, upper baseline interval 32.7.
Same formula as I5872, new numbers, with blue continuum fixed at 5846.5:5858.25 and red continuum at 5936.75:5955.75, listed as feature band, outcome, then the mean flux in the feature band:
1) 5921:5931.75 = 0.01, 38.4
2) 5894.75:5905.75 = 0.07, 36.3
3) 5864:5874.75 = -0.01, 39.2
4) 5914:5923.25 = 0.02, 37.9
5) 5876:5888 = 0.07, 36.4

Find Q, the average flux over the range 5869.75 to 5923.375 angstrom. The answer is 36.5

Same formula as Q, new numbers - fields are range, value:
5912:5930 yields 38.1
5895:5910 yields 36.5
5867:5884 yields 38.8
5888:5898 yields 32.1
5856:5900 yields 36.1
